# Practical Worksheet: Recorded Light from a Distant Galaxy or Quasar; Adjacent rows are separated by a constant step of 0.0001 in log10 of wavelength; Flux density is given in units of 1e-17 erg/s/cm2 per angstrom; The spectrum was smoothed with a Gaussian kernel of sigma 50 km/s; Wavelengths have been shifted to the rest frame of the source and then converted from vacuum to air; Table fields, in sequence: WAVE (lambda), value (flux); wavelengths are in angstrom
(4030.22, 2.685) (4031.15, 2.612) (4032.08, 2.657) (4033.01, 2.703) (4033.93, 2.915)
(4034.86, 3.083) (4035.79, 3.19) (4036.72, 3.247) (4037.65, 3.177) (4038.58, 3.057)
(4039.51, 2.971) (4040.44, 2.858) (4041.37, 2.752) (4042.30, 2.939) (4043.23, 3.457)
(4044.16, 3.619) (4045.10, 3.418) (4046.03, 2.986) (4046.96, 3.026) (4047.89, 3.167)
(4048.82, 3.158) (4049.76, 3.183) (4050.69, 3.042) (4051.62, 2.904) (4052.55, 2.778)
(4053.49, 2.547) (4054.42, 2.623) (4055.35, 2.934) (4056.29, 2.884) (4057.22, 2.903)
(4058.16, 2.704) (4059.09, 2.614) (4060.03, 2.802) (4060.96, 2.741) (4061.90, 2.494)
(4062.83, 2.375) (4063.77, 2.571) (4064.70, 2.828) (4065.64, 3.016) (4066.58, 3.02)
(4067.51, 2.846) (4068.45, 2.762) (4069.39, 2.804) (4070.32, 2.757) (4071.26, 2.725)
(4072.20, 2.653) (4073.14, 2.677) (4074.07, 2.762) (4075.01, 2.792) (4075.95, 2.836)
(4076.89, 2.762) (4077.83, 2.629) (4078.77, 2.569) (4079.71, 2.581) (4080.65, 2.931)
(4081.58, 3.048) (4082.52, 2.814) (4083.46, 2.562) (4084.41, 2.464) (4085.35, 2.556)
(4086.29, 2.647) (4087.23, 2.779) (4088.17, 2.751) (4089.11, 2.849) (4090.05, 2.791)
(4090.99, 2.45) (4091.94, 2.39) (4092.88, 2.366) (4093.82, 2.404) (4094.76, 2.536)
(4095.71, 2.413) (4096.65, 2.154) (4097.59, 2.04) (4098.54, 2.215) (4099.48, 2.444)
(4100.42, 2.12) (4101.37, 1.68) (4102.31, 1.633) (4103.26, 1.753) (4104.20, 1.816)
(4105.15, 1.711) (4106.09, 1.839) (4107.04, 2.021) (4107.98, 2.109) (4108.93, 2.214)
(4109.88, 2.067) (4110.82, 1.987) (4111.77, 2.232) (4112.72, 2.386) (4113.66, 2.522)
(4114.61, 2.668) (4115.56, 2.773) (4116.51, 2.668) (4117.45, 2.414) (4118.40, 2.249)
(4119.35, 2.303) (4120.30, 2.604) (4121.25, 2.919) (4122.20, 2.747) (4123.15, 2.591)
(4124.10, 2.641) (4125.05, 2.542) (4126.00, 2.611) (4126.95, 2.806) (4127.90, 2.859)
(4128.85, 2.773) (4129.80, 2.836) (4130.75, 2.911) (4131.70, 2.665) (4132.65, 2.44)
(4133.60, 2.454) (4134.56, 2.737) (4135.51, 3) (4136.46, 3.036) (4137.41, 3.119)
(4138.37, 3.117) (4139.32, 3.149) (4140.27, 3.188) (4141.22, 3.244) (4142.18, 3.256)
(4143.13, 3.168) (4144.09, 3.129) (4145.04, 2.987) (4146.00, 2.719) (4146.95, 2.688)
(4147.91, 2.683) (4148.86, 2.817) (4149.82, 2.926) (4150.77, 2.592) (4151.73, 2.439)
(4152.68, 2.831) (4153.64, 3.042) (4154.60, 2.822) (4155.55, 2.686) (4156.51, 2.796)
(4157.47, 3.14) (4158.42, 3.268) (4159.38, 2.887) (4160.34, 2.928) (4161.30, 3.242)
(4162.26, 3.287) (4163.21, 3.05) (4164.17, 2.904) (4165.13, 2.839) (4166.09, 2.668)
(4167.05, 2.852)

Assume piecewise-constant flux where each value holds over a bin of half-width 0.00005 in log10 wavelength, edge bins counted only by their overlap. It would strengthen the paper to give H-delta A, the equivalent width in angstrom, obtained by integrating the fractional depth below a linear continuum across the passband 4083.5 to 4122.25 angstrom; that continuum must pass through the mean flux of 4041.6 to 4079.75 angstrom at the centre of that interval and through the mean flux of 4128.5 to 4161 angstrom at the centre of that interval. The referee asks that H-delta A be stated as 7.3 angstrom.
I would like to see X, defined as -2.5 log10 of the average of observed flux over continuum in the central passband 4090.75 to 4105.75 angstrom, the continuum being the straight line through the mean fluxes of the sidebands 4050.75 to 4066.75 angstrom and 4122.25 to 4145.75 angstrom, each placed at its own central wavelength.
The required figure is 0.31 mag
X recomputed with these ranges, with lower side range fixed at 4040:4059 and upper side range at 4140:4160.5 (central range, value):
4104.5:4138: 0.16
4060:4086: 0.09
